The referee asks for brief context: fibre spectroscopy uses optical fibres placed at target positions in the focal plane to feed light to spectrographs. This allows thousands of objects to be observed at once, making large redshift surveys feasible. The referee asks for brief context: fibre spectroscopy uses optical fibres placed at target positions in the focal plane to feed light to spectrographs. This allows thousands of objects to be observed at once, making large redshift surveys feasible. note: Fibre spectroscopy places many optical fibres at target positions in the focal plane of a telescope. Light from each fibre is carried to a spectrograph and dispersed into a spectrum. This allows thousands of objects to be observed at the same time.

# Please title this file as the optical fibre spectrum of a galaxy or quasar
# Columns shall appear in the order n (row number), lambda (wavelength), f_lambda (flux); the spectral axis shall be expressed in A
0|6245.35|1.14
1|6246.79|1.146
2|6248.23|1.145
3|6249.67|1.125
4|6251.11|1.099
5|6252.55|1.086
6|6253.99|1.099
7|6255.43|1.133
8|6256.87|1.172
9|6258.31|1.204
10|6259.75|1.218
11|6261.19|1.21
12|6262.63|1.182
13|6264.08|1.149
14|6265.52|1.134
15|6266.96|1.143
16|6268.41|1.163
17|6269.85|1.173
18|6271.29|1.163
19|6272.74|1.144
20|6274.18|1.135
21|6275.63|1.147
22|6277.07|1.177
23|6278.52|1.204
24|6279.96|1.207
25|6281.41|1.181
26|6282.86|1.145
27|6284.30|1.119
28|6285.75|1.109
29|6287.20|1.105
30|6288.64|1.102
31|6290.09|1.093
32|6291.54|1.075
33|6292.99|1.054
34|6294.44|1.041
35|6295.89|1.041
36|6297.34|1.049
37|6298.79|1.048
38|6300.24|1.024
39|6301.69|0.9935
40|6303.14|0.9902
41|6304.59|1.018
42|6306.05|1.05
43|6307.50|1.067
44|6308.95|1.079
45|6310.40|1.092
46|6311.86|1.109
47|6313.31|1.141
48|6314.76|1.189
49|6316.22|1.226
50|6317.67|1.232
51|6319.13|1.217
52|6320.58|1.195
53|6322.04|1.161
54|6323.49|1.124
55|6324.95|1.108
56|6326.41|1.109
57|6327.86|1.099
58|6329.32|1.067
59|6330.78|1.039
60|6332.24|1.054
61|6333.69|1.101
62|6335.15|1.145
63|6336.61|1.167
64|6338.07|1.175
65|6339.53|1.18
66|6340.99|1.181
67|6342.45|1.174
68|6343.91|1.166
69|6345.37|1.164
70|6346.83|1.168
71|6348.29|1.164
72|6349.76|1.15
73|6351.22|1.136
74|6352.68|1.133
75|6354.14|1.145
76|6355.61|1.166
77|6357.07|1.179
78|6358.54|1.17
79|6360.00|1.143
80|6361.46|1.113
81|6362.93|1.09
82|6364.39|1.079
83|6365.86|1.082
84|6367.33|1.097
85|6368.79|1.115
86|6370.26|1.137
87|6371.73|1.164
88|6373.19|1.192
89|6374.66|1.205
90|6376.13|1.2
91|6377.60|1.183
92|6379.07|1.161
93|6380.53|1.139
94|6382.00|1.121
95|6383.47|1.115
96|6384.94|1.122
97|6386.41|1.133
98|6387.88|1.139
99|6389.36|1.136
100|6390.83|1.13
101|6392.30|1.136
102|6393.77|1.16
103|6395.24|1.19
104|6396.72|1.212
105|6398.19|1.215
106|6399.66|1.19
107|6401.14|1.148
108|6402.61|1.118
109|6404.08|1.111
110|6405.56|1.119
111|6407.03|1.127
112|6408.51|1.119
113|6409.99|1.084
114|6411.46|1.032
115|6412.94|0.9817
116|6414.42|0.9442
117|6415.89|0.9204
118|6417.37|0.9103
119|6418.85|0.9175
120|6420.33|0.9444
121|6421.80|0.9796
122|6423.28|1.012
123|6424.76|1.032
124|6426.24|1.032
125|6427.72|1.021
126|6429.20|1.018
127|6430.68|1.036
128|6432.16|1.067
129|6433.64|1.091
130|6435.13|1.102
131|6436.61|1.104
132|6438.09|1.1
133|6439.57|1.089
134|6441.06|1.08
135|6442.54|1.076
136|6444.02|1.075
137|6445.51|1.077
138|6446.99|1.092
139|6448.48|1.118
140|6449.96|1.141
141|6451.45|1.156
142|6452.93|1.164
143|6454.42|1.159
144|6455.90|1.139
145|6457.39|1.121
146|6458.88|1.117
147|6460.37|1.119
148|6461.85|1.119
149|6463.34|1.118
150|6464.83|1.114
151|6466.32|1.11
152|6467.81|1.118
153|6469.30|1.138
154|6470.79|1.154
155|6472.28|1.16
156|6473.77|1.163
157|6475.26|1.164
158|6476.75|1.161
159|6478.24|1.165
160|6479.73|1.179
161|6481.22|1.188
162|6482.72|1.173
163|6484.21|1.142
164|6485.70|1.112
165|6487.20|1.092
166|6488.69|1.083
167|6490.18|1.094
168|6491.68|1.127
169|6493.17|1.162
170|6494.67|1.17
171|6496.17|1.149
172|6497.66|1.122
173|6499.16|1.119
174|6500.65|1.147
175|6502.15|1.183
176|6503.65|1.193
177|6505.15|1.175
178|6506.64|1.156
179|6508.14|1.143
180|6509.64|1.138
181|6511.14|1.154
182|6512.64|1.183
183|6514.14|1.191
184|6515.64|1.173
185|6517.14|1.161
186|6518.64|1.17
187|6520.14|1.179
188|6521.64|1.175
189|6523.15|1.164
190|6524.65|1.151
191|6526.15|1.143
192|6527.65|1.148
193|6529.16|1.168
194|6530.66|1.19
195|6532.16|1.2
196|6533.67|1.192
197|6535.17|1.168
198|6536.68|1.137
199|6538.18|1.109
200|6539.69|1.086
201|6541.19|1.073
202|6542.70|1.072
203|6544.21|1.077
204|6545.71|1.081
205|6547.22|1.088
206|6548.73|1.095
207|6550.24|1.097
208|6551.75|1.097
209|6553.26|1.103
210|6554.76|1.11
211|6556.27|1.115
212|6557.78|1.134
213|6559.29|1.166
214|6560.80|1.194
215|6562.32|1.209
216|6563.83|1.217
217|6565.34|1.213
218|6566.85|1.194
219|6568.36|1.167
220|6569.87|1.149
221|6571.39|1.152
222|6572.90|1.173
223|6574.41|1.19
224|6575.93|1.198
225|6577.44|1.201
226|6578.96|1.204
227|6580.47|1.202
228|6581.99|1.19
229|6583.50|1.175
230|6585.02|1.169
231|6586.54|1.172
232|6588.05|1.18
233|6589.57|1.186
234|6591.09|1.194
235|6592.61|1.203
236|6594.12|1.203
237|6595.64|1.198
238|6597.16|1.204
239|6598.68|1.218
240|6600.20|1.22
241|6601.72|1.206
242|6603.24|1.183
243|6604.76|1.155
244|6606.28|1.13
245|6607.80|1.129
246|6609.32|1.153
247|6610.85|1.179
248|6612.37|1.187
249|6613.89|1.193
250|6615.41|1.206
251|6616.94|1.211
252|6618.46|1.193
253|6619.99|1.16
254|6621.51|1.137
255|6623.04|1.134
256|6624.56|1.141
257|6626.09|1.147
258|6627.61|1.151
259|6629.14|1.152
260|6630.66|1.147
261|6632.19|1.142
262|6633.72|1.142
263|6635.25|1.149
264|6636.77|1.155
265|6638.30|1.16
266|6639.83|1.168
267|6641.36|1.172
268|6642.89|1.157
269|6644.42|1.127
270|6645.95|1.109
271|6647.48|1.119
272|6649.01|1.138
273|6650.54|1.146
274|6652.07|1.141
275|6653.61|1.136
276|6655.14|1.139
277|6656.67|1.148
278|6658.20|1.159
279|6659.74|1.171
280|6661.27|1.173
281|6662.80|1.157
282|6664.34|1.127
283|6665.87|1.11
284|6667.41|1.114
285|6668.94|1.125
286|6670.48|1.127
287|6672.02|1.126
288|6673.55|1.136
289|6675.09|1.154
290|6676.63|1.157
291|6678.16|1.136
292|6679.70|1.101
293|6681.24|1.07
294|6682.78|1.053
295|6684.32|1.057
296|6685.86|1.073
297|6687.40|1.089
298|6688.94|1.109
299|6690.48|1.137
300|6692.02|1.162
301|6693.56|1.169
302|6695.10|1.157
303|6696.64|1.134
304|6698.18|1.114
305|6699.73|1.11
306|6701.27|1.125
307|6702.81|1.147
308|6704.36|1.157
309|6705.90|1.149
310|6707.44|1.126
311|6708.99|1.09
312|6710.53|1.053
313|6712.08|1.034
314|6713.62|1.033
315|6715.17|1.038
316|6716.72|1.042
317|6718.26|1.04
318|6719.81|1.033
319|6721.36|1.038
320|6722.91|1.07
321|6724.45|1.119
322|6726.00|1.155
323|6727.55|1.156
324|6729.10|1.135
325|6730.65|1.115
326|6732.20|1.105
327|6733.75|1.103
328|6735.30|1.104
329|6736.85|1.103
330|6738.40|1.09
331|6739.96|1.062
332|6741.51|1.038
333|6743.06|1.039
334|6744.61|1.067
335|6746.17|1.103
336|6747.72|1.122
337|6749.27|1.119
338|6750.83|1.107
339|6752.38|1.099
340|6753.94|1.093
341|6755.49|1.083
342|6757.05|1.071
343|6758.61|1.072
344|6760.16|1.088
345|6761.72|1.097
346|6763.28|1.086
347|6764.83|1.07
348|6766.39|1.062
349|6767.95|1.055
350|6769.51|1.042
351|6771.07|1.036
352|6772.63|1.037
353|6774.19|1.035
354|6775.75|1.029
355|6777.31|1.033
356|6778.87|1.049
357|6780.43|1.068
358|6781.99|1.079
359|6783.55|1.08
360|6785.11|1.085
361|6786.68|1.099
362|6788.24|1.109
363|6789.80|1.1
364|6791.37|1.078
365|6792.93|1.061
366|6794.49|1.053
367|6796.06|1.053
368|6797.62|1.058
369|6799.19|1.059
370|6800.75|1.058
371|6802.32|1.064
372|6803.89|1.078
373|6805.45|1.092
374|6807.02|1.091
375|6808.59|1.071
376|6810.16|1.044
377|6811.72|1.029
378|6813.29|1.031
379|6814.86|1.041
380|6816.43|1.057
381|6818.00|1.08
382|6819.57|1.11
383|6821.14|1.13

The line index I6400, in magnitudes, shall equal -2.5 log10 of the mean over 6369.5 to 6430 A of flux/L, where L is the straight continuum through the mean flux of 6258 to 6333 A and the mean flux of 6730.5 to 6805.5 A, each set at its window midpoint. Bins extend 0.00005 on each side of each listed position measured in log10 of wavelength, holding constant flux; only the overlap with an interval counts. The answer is 0.01 mag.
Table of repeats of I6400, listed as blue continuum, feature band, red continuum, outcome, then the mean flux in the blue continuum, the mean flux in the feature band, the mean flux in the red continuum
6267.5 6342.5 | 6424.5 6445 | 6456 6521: 0.07 mag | 1.12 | 1.07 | 1.15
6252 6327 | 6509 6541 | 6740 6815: -0.06 mag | 1.13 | 1.16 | 1.07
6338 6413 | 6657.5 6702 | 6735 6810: -0.04 mag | 1.14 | 1.13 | 1.07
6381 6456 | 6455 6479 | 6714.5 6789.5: -0.05 mag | 1.09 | 1.14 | 1.08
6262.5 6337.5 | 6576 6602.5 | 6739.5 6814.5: -0.10 mag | 1.12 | 1.2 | 1.07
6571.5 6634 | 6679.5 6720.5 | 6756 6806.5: 0.02 mag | 1.18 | 1.1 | 1.07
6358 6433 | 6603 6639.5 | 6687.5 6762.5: -0.06 mag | 1.1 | 1.16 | 1.1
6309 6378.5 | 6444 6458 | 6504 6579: 0.02 mag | 1.14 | 1.13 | 1.15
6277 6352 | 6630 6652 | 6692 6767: -0.04 mag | 1.12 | 1.14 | 1.1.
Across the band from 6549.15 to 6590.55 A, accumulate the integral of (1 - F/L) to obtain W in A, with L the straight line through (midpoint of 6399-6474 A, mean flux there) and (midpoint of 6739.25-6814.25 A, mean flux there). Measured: -3.5 A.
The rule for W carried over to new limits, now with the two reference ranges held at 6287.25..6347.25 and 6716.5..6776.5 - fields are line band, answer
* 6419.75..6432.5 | 1.0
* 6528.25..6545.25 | -0.6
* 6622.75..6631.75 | -0.5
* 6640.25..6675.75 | -1.7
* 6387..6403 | -0.8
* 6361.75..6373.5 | -0.1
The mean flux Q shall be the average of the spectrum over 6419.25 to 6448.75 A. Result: 1.05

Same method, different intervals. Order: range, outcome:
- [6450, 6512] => 1.14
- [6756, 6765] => 1.08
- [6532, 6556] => 1.11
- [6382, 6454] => 1.08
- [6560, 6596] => 1.19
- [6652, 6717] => 1.12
